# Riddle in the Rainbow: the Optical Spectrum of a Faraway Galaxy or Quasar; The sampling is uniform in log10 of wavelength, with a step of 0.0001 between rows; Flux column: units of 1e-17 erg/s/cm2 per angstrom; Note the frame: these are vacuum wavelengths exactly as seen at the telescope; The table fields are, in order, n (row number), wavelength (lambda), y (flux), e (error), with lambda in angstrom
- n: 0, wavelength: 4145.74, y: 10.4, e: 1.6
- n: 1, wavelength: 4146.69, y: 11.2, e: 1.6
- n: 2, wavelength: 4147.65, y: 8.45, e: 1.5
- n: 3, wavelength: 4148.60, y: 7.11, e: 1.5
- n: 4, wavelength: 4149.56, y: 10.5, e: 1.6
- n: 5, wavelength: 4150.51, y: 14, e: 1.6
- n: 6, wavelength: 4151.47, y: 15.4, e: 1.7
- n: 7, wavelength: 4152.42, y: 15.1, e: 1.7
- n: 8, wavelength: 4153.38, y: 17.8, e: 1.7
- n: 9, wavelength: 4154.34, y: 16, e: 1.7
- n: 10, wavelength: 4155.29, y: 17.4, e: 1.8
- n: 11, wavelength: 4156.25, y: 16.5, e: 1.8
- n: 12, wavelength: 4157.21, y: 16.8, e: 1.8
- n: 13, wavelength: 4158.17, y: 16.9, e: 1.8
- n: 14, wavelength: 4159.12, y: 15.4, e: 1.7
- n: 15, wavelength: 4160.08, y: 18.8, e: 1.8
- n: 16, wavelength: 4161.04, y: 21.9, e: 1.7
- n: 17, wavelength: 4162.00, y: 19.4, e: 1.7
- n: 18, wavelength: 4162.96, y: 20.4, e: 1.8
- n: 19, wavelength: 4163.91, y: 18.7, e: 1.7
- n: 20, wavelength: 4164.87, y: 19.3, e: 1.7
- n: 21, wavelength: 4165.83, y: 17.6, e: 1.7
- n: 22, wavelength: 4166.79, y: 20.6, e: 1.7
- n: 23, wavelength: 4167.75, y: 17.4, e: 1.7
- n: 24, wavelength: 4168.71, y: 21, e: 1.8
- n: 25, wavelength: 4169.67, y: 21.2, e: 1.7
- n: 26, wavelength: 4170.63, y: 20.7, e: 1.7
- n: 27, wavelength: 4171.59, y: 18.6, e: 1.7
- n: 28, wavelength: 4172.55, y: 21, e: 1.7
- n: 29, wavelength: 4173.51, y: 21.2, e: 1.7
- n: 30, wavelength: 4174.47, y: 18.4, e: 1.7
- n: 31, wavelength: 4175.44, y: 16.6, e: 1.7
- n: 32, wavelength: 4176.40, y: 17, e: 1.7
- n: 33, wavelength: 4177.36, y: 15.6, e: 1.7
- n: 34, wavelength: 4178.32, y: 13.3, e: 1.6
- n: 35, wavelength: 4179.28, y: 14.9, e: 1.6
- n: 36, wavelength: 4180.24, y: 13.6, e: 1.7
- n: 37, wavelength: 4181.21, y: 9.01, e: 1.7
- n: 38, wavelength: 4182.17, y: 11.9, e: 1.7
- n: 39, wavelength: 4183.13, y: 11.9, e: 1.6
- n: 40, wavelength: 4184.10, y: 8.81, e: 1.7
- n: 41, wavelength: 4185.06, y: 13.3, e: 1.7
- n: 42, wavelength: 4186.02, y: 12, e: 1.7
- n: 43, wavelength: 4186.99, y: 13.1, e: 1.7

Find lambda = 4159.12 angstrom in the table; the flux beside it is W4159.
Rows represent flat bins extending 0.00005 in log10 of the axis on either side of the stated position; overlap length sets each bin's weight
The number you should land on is 15.4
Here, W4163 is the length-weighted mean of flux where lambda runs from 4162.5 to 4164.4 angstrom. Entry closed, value 19.6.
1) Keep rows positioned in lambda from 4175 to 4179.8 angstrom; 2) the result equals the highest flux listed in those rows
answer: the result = 17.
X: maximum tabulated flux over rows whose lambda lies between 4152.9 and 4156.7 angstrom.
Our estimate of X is 17.8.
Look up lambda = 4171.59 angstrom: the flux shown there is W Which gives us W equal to 18.6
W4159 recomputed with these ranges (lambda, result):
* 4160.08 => 18.8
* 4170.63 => 20.7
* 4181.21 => 9.01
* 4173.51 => 21.2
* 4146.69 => 11.2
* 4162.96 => 20.4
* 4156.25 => 16.5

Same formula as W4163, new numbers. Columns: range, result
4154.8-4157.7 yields 16.9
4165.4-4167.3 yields 19.1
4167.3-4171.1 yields 20.1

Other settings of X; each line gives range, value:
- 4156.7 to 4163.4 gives 21.9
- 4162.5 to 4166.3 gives 20.4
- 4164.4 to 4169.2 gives 21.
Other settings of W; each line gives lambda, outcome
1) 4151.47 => 15.4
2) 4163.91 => 18.7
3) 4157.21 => 16.8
